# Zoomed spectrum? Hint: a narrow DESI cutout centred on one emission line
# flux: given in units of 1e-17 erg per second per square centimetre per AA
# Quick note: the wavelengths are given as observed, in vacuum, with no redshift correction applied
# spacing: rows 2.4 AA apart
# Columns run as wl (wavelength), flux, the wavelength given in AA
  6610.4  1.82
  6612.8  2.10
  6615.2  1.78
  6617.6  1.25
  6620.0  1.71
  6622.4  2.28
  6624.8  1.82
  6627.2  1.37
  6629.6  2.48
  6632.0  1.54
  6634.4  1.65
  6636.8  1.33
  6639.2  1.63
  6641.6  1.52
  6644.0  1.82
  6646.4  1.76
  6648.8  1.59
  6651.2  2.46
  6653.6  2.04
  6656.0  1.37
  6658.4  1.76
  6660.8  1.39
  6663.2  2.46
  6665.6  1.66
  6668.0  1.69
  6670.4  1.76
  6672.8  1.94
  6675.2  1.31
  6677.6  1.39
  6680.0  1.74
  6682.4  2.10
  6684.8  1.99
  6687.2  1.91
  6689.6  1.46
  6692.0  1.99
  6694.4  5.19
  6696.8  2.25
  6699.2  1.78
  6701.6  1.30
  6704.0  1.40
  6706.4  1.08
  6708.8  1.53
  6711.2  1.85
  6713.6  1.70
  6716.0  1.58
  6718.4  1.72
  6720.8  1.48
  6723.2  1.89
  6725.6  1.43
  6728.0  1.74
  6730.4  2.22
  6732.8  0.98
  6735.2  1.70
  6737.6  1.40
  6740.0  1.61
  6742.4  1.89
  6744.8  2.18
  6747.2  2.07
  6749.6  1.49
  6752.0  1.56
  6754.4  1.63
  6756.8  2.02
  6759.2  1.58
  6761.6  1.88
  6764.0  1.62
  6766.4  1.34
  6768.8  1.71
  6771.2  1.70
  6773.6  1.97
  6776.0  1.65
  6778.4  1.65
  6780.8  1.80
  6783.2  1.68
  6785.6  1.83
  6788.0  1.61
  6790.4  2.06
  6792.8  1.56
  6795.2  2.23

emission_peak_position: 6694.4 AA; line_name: [O III]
